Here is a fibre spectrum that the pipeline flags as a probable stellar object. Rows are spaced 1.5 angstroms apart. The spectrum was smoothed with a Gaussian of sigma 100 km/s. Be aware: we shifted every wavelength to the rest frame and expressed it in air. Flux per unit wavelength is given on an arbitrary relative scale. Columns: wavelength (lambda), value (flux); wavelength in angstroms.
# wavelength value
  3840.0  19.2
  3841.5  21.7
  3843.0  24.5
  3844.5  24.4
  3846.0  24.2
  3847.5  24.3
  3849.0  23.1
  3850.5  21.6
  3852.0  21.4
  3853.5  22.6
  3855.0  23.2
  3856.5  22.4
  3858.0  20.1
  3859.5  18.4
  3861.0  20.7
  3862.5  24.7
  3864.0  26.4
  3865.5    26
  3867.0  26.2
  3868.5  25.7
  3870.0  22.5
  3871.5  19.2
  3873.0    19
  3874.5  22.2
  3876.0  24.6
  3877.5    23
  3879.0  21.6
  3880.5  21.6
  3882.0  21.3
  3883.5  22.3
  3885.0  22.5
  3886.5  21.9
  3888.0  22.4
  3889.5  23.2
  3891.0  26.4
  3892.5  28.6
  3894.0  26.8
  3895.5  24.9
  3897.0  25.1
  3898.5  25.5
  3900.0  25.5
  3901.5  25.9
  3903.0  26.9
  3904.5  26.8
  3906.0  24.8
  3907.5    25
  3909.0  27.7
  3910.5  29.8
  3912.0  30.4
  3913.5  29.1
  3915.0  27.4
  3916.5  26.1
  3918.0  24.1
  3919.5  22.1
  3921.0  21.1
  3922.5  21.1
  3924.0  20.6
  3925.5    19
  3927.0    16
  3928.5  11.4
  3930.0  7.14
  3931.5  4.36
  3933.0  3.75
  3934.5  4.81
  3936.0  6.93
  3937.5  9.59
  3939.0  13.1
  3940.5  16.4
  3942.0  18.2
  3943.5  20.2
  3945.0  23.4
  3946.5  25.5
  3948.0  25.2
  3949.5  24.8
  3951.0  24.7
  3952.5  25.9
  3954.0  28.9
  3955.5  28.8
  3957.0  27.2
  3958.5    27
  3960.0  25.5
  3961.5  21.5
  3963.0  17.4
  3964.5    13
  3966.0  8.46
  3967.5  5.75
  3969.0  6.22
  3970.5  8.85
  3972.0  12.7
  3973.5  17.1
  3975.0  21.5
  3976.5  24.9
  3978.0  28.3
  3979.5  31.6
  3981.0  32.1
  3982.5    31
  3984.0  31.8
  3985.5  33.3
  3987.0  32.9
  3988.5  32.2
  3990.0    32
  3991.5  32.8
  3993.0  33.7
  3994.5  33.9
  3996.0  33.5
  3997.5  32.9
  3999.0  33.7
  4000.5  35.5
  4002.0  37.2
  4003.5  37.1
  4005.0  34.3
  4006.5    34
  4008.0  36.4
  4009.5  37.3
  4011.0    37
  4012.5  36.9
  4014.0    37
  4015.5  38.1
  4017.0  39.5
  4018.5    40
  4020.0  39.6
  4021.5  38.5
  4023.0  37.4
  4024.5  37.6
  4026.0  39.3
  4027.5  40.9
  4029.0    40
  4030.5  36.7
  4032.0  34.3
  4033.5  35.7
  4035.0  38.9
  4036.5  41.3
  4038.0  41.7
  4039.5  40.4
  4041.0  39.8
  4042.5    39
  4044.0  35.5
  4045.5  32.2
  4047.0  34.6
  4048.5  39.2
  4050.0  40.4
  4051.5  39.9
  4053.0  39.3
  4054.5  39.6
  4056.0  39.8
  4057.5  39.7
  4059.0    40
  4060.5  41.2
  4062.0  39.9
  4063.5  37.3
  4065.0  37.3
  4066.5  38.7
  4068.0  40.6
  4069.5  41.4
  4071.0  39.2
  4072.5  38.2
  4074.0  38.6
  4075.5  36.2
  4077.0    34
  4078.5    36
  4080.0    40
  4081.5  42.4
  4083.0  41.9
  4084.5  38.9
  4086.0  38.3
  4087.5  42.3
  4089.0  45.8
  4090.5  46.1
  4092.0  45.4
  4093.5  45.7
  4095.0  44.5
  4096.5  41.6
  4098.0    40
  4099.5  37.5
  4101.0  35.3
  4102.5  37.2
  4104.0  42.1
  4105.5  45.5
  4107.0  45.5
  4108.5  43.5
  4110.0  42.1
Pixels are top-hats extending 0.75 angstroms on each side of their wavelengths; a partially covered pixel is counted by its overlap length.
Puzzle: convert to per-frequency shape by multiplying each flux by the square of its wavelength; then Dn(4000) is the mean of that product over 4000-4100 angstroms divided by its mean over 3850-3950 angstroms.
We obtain 1.95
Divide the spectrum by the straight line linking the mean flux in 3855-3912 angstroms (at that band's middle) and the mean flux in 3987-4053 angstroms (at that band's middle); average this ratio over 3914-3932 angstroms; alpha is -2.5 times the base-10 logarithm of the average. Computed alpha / 0.42 mag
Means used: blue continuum 24.1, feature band 18.7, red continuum 36.9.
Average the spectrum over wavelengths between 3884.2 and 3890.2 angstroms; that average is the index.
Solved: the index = 22.5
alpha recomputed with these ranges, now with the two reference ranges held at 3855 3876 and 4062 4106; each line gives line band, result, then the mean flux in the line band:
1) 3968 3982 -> 0.48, 20.3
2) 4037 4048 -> -0.02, 37.7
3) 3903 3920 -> -0.02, 26.7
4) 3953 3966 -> 0.30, 22.8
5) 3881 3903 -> 0.01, 24.5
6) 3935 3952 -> 0.47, 18.8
